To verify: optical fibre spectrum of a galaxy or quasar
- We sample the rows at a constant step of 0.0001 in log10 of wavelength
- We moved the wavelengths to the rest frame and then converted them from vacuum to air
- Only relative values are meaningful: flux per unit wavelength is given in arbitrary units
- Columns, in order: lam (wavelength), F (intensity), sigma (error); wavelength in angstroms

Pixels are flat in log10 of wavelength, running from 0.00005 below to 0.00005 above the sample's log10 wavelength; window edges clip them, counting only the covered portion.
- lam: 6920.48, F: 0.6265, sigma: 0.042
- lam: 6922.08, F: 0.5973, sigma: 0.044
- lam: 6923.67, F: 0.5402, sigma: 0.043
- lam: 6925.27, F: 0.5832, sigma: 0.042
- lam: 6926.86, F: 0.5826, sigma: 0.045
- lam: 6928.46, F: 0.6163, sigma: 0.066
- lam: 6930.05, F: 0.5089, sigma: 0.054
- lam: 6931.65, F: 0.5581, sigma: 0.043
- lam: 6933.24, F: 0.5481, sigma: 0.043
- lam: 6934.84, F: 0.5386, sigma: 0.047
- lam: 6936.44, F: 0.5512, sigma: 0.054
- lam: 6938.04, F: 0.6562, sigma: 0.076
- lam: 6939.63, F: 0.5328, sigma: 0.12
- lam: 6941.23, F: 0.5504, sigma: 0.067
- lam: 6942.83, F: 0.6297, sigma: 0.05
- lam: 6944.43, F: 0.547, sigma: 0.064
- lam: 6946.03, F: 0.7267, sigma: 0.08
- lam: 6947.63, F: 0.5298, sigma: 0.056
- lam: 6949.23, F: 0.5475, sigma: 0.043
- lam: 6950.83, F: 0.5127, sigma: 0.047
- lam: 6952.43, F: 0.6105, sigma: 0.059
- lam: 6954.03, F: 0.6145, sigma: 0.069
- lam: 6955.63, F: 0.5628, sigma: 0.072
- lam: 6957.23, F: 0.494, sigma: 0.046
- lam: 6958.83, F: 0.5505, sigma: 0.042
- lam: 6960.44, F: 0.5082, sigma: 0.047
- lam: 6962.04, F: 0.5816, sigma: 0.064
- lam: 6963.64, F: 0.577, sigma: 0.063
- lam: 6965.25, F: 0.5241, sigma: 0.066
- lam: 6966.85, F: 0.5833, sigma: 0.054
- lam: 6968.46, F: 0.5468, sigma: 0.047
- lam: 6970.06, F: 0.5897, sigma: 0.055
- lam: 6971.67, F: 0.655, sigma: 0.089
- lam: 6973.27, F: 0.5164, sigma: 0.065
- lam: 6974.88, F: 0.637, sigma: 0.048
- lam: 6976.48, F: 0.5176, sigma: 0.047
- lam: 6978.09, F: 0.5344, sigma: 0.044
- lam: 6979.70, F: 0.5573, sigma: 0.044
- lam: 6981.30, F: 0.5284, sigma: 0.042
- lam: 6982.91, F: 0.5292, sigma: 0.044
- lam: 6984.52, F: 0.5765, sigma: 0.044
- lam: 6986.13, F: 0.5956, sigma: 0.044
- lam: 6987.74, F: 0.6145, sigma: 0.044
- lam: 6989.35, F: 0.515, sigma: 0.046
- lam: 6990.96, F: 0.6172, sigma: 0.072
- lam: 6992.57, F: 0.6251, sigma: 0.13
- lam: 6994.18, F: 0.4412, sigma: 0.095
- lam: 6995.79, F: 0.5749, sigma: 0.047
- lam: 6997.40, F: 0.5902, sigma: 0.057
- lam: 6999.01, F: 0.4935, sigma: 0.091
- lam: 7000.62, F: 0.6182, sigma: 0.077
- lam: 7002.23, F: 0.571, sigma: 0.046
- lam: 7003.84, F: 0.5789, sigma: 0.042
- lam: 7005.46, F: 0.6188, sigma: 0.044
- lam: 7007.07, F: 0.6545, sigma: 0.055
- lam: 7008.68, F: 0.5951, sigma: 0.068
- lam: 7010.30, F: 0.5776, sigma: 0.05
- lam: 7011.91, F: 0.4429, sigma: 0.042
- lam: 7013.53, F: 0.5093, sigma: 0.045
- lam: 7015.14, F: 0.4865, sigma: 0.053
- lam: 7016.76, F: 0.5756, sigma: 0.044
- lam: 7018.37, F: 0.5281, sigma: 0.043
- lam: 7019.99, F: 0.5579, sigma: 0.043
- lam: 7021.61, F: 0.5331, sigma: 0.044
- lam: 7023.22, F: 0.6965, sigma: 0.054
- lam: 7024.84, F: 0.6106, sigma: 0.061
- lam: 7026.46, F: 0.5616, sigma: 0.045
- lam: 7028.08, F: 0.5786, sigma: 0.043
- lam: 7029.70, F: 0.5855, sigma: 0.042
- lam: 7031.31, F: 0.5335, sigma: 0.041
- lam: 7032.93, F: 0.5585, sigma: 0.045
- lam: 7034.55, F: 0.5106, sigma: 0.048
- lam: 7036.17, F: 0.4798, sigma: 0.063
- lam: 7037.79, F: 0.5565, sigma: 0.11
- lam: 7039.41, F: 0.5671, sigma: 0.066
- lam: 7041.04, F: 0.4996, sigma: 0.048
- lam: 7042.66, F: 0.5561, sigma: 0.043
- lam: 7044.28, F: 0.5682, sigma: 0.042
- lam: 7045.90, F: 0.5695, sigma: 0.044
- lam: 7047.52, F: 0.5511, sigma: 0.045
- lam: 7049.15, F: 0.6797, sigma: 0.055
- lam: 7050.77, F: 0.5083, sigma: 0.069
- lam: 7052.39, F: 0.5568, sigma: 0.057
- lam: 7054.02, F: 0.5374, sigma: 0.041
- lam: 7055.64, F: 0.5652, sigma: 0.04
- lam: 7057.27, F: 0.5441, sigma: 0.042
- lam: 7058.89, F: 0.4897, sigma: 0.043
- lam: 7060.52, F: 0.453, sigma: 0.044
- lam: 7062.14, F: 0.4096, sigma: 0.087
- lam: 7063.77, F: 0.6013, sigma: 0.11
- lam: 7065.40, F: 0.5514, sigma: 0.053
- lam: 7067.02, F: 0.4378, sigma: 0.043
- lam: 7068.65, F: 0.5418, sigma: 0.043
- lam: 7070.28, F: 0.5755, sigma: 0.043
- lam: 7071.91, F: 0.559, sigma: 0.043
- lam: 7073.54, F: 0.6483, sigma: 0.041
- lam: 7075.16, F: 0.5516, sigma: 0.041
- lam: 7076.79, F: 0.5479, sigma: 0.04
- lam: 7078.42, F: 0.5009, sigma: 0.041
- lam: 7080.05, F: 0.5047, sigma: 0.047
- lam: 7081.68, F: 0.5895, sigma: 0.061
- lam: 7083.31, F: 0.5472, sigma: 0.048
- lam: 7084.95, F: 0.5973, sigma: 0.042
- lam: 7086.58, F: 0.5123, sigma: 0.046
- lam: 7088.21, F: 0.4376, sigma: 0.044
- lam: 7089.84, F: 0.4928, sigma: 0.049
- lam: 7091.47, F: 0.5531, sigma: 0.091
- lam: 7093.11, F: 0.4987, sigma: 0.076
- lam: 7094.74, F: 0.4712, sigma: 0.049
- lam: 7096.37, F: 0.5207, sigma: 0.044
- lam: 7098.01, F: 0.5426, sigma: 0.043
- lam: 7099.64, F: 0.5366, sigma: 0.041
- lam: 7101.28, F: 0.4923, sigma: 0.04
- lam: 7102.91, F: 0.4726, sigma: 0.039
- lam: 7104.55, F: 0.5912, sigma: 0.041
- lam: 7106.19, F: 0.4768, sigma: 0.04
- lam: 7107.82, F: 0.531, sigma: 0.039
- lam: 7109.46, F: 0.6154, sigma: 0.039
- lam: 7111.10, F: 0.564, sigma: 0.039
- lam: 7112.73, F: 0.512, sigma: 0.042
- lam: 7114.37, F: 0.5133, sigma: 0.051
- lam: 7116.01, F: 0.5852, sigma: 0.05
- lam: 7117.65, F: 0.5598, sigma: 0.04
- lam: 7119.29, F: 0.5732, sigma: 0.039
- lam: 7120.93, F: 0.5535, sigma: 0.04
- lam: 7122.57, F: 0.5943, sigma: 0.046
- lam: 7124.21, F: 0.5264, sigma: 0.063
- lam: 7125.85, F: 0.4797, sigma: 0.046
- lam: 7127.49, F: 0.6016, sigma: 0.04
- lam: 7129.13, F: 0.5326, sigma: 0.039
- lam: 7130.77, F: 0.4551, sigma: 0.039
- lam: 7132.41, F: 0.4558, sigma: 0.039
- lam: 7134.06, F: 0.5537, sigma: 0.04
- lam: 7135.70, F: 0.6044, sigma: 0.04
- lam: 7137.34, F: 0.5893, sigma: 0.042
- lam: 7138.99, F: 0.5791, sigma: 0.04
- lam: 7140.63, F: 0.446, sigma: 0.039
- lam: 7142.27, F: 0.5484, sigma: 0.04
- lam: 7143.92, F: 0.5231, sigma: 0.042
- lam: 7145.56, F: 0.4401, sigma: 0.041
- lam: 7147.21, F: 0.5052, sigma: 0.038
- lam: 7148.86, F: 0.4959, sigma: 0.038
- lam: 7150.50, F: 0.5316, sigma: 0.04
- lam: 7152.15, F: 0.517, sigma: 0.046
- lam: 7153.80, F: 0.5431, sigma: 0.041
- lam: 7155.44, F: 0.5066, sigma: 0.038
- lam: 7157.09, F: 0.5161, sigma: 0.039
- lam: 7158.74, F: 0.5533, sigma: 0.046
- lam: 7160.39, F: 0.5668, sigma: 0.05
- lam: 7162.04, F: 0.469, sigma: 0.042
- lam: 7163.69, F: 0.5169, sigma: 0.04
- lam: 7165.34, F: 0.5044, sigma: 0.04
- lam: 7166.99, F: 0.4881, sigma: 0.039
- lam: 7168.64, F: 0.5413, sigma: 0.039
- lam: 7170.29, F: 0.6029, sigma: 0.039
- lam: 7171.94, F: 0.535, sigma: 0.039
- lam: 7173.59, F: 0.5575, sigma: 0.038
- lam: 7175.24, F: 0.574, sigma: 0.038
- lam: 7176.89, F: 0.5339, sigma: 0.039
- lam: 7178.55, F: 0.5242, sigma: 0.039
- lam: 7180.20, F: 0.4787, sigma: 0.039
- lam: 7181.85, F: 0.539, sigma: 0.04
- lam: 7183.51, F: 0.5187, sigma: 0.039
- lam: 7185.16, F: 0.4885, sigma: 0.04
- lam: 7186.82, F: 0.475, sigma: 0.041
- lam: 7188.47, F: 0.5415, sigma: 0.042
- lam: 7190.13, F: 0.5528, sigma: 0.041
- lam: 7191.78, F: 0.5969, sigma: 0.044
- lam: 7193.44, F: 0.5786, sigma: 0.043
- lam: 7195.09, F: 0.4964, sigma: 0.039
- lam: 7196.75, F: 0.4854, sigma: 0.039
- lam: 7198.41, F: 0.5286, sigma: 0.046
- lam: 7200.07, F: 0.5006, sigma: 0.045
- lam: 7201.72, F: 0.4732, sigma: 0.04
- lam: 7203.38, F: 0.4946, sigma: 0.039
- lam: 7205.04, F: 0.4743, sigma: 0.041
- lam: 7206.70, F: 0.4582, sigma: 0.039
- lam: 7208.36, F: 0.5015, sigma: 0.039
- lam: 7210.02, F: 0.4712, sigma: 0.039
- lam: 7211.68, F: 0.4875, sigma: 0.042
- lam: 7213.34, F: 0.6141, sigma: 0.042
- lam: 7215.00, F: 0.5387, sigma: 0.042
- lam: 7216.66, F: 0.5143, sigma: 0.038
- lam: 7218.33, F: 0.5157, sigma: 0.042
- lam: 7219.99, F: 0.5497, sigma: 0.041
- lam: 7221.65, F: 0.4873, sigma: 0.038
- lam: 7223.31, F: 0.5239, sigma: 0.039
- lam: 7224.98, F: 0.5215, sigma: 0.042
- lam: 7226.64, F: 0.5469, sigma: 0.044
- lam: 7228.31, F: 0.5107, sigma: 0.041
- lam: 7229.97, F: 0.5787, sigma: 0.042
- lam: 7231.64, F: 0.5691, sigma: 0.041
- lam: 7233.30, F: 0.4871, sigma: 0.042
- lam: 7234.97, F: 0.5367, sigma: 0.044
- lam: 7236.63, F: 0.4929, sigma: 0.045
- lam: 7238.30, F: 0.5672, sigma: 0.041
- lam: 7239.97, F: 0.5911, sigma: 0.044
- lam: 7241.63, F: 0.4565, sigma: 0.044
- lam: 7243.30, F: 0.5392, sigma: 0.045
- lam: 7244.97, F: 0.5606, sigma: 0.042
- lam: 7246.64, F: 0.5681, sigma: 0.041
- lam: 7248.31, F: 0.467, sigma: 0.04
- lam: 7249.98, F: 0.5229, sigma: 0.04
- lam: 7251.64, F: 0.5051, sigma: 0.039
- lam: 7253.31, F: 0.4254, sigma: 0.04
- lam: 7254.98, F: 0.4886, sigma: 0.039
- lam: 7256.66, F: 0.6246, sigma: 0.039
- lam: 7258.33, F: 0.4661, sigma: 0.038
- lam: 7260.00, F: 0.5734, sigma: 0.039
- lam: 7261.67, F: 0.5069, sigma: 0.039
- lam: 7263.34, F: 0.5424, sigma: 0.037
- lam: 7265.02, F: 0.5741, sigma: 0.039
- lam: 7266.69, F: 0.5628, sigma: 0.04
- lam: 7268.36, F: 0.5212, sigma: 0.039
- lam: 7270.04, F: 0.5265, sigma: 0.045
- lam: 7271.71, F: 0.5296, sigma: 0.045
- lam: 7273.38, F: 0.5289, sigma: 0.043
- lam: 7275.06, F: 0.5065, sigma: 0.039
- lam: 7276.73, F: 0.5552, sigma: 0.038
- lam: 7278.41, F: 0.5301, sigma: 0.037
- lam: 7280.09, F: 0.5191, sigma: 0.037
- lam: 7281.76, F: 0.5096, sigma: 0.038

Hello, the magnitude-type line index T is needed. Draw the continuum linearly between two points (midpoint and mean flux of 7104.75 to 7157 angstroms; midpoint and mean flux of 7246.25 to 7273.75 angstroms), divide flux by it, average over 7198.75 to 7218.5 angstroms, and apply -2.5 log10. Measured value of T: 0.051 mag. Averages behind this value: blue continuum 0.533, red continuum 0.525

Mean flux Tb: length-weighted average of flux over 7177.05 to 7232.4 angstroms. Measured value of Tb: 0.519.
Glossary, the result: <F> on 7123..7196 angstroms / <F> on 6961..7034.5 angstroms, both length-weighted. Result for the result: 0.93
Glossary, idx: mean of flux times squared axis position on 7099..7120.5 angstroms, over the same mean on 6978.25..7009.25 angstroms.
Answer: 0.98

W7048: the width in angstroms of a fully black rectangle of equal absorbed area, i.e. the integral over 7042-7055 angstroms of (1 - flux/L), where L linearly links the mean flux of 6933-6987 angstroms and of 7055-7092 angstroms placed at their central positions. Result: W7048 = -0.66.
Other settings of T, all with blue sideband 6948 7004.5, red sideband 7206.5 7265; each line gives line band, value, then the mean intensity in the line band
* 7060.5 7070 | 0.09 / 0.507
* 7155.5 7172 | 0.01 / 0.528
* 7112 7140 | -0.01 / 0.545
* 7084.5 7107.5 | 0.07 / 0.513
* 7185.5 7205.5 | 0.03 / 0.517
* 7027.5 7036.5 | 0.02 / 0.544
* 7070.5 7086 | -0.03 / 0.56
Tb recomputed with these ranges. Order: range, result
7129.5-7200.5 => 0.525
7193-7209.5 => 0.497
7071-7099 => 0.534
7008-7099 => 0.541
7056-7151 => 0.53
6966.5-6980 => 0.571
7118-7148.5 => 0.531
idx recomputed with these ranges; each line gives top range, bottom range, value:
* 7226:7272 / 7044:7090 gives 1.03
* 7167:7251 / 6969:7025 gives 0.98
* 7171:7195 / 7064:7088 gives 1.01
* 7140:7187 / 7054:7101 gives 1.01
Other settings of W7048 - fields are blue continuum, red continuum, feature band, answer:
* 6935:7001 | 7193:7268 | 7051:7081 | 1.0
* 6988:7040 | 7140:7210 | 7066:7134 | 0.5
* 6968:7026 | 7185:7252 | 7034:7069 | 1.4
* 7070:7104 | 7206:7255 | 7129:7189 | 0.3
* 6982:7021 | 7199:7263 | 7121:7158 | 0.7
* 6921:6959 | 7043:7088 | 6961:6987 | -0.1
